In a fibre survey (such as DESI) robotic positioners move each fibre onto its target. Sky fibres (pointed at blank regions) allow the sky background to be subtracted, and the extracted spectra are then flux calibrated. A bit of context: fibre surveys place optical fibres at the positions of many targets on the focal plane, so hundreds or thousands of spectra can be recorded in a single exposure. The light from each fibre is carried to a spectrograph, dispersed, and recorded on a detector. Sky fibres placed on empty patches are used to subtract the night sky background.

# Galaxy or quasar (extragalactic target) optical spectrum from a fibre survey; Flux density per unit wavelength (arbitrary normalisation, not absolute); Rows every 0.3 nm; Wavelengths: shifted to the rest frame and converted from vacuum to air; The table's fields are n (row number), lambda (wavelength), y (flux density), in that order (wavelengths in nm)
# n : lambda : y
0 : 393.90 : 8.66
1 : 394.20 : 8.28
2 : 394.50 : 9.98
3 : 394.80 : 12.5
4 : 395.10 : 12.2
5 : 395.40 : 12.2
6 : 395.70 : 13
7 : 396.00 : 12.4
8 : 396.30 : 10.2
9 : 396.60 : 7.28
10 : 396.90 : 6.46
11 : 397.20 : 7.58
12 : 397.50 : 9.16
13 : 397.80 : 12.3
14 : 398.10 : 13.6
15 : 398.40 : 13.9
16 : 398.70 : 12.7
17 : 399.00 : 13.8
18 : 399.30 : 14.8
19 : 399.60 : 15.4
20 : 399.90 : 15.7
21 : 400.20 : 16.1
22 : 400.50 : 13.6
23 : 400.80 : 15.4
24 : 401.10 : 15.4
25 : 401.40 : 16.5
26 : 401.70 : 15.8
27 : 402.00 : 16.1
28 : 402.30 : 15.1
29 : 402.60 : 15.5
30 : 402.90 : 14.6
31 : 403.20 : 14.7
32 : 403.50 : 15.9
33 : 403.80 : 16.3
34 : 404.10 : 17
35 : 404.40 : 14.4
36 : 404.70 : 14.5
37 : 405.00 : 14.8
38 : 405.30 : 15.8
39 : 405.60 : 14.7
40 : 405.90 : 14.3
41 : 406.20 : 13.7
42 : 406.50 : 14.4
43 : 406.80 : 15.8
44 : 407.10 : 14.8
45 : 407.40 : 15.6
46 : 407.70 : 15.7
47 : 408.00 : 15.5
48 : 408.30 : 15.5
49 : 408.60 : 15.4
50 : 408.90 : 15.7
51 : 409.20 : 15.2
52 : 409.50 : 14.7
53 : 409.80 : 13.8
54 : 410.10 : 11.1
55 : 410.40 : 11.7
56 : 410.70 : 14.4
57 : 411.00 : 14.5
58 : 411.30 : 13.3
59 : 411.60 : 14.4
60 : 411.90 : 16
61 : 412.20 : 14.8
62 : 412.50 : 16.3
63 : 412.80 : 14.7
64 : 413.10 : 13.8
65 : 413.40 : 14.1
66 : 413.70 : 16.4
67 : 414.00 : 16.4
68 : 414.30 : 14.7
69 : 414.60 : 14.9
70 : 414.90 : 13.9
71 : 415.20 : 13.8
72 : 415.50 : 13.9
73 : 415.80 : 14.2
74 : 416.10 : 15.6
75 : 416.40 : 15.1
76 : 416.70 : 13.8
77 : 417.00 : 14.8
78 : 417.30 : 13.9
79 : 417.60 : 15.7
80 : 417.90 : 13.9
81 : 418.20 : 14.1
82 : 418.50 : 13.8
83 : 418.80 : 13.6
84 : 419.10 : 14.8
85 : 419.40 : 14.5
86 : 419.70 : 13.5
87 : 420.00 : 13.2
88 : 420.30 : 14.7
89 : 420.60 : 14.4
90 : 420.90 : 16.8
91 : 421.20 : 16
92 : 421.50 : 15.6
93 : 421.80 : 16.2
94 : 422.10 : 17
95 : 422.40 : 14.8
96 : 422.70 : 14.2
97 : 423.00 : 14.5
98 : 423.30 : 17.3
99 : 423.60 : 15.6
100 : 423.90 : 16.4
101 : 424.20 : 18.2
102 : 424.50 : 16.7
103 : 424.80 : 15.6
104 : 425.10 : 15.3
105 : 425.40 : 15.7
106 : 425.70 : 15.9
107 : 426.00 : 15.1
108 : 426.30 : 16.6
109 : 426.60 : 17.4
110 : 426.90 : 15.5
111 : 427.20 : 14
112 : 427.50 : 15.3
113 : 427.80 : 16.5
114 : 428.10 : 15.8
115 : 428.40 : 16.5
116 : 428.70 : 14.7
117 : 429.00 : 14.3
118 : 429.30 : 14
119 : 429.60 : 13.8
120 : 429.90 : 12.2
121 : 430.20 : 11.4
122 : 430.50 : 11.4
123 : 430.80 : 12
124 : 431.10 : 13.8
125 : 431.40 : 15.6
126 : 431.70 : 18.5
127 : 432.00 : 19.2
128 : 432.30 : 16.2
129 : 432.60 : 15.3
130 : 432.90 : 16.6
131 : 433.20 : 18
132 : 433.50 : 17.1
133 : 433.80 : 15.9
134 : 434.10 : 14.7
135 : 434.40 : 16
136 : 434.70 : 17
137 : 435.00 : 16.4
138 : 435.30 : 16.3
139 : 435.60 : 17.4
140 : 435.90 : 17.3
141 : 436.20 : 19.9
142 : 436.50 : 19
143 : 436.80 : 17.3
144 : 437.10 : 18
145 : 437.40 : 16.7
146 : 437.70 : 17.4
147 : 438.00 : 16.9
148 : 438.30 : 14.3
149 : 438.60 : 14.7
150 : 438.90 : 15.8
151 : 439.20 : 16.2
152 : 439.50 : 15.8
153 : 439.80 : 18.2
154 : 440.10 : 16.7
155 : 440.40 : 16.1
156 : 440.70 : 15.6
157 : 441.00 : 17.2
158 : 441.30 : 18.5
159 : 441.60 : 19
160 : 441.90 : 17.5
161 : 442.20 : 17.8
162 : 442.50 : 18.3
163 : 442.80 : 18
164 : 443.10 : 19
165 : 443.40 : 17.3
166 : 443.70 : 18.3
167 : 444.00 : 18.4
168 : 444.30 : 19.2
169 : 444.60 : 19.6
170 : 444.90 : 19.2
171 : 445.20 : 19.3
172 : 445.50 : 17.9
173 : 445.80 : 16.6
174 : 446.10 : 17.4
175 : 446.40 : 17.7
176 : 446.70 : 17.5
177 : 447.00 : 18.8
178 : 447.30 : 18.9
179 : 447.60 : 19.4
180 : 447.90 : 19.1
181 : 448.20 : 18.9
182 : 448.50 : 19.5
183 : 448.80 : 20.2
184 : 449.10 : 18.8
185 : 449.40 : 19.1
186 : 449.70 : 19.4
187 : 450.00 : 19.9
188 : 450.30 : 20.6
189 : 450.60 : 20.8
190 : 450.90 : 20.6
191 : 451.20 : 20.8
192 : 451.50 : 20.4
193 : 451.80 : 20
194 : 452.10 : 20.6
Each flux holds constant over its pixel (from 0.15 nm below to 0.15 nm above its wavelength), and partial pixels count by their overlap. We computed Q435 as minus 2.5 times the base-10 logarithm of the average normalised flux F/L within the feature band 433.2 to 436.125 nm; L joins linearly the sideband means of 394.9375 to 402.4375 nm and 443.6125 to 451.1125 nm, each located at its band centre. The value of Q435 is 0.054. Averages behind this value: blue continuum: 13.1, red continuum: 19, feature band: 16.6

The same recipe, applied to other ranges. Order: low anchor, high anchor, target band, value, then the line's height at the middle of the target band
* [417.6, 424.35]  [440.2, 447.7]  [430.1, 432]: 0.15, 16.4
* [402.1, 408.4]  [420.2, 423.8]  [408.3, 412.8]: 0.06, 15.3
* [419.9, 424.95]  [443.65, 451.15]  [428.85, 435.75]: 0.11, 17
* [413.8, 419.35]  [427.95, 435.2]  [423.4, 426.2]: -0.08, 14.9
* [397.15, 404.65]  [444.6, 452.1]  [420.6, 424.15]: 0.05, 16.7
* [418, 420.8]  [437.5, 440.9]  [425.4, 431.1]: 0.03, 15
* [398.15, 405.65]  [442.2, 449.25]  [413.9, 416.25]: 0.11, 16.2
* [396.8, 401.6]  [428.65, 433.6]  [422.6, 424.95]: -0.11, 14.6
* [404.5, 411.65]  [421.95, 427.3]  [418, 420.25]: 0.11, 15.4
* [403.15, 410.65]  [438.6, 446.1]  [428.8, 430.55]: 0.27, 16.7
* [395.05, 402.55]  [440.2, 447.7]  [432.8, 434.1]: 0.02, 16.9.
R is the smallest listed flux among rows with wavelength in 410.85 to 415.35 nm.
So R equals 13.3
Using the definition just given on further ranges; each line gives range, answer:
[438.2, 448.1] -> 14.3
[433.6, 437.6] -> 14.7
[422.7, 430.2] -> 11.4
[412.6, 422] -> 13.2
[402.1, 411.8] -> 11.1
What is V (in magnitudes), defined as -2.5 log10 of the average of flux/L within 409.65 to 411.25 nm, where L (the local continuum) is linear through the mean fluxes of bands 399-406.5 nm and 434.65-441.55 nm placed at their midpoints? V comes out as 0.19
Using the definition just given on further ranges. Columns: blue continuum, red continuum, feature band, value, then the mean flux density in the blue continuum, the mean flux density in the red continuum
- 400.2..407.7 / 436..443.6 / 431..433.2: 0.01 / 15.2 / 17.3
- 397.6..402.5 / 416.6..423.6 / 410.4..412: 0.04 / 14.7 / 14.9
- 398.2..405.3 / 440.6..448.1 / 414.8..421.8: 0.13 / 15.1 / 18.2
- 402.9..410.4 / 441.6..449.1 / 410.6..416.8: 0.06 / 14.9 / 18.5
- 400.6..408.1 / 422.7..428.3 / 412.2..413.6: 0.05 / 15.3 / 15.9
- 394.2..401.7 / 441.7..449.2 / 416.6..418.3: 0.05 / 12.6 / 18.5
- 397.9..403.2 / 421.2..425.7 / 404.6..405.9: 0.02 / 14.9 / 15.9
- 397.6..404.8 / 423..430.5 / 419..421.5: 0.03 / 14.9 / 15.3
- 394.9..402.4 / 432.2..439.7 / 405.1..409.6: -0.09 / 13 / 16.7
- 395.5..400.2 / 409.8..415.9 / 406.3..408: -0.13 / 12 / 14.4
